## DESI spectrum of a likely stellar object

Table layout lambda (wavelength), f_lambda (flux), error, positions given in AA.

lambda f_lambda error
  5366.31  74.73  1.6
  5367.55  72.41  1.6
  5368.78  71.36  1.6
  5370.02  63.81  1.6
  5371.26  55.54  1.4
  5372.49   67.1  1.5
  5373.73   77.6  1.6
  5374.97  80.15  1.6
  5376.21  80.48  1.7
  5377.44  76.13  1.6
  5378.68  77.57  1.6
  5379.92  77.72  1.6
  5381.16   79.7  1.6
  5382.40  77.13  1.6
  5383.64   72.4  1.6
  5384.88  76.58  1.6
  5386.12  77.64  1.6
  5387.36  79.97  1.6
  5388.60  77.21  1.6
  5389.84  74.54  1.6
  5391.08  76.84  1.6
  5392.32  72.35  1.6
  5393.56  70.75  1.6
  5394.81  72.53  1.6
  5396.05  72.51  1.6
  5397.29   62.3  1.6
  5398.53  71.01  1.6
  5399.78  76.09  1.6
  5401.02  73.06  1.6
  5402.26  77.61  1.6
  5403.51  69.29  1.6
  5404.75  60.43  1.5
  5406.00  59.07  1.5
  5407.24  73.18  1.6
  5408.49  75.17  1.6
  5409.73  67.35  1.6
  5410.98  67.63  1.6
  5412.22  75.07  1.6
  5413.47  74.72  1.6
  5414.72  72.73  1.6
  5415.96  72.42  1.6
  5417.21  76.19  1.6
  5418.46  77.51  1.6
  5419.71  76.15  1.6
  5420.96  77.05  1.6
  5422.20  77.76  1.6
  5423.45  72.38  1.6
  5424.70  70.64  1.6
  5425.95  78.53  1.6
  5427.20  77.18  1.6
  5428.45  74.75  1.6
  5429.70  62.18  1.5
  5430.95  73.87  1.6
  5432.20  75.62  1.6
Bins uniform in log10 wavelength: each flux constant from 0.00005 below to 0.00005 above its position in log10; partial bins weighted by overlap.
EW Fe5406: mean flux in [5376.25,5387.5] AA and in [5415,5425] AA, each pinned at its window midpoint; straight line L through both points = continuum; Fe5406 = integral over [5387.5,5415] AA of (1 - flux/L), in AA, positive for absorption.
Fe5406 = 1.67 AA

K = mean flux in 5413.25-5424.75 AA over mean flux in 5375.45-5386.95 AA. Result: 1.0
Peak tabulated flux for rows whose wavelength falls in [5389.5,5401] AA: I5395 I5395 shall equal 76.84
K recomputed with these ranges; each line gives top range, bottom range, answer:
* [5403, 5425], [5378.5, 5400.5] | 0.96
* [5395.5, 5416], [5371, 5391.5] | 0.93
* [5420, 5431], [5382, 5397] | 0.99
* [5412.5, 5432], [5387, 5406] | 1.03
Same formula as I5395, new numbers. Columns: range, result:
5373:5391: 80.48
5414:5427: 78.53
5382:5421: 79.97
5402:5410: 77.61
